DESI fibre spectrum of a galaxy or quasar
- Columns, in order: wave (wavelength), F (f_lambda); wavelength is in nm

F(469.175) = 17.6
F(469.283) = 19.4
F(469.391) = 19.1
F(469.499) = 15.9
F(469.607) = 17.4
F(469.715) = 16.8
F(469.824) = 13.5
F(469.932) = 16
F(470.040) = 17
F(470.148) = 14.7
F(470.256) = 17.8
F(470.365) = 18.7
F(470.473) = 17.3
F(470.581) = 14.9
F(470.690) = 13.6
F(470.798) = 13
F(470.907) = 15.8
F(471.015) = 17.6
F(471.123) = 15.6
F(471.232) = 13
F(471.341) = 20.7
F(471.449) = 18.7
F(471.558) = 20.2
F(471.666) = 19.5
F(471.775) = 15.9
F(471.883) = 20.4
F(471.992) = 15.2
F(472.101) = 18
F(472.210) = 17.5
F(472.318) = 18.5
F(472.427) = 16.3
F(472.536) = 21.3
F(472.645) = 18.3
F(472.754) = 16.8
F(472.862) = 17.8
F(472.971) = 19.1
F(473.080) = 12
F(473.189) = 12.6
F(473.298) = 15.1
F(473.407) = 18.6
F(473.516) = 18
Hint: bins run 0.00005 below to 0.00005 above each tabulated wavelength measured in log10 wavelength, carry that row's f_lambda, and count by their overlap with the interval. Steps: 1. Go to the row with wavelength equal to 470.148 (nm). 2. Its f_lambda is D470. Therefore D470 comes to 14.7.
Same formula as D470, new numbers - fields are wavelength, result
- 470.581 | 14.9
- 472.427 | 16.3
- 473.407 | 18.6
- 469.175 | 17.6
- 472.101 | 18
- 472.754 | 16.8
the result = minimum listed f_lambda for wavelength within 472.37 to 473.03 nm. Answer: 16.3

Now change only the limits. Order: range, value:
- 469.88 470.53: 14.7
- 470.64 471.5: 13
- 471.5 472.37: 15.2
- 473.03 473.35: 12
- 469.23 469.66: 15.9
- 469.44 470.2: 13.5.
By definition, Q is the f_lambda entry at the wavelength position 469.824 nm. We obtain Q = 13.5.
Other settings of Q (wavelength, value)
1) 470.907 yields 15.8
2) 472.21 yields 17.5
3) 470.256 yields 17.8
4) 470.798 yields 13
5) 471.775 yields 15.9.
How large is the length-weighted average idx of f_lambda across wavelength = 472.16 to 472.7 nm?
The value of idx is 18.4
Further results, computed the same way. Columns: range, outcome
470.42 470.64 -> 16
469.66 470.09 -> 15.8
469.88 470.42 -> 16.9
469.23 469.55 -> 18.2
